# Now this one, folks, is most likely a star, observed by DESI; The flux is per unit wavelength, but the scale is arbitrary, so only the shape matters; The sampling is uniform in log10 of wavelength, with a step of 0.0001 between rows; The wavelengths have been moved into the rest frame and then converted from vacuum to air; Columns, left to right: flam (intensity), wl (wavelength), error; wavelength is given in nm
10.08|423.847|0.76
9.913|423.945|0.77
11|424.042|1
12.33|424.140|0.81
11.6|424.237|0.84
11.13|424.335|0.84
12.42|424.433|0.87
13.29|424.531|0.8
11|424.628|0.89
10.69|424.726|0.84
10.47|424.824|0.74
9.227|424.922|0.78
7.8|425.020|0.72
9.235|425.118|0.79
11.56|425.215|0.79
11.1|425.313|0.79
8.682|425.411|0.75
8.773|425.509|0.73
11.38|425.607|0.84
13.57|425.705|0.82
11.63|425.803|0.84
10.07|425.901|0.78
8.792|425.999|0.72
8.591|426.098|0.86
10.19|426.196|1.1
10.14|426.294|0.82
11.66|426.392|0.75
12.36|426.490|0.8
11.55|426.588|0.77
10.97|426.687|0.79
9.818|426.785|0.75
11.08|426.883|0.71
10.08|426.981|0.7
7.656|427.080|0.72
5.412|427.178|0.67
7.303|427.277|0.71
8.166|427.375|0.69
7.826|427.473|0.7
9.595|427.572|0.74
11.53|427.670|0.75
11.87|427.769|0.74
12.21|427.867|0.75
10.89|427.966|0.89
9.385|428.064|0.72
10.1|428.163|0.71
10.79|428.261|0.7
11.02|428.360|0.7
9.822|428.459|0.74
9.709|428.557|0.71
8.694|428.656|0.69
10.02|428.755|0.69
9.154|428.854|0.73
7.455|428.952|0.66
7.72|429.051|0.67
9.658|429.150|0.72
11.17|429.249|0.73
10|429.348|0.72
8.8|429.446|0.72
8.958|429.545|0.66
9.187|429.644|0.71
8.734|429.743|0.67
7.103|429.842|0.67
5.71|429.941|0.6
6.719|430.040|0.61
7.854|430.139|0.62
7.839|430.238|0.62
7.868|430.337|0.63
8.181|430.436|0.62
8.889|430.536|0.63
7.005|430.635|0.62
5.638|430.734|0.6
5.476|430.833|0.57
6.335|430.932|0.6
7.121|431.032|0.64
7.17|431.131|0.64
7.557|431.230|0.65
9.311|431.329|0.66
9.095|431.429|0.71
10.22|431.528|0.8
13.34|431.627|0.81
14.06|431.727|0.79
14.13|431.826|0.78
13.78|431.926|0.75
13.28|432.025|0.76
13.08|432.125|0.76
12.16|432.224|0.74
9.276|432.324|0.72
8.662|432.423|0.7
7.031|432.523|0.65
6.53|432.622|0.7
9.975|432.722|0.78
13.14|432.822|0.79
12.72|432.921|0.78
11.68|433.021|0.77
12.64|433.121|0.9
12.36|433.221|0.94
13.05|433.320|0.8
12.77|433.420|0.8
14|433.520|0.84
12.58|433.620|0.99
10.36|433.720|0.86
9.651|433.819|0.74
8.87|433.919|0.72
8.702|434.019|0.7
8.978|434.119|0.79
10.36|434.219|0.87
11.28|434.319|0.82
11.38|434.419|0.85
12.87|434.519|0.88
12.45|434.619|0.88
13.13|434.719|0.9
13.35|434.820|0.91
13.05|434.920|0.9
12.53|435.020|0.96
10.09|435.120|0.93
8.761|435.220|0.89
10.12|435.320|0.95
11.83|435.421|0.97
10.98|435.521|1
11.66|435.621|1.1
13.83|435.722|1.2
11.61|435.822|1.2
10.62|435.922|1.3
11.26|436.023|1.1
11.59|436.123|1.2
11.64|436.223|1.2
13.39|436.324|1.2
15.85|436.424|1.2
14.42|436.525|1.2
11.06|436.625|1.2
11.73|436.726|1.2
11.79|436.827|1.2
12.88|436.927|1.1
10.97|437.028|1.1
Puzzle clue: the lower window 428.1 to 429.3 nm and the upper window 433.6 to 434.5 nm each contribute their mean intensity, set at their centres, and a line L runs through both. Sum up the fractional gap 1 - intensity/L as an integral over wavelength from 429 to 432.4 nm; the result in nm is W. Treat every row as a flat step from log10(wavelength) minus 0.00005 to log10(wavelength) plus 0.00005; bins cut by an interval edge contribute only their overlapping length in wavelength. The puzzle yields 0.232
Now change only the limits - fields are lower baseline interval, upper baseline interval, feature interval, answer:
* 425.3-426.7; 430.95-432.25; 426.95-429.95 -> 0.42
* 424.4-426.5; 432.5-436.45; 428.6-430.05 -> 0.30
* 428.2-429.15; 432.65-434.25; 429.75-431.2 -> 0.43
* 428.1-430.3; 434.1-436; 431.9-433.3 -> -0.10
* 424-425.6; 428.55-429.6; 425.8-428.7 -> -0.04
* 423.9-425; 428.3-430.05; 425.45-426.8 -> -0.05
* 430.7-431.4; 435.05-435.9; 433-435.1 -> -0.41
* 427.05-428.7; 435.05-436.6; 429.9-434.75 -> 0.34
